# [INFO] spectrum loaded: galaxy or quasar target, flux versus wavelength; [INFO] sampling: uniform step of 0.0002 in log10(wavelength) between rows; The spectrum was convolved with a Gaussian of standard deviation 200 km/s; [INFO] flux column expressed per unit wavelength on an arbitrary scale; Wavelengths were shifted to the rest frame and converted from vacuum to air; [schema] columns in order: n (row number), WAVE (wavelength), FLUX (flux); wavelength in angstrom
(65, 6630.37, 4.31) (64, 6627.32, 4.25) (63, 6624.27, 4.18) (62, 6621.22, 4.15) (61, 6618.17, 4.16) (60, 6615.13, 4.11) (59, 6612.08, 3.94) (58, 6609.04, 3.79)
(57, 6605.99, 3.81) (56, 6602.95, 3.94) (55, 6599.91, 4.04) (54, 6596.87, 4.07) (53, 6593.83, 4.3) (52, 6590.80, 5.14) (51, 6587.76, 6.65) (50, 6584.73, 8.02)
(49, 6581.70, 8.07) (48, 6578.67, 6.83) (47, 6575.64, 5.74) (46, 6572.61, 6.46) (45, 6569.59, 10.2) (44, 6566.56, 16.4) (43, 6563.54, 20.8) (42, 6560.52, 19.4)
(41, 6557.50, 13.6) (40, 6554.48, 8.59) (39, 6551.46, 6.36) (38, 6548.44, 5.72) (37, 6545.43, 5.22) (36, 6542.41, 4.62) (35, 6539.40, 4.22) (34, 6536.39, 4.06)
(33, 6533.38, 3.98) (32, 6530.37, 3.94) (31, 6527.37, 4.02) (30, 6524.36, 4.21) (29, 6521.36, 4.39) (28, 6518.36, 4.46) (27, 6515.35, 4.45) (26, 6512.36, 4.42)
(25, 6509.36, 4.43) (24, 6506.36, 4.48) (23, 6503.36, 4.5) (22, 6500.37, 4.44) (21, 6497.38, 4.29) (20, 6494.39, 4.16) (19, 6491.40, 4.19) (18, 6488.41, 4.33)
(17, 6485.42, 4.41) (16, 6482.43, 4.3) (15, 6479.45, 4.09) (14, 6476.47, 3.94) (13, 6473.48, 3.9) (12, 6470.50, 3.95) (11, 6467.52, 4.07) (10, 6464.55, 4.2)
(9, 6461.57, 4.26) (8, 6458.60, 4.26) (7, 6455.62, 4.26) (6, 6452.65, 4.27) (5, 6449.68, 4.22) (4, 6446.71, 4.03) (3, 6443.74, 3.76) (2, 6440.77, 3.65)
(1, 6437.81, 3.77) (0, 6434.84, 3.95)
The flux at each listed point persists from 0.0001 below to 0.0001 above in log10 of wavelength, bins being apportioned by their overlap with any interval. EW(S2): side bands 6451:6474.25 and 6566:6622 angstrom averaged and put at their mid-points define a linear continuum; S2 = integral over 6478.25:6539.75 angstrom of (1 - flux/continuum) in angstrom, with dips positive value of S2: 5.94 angstrom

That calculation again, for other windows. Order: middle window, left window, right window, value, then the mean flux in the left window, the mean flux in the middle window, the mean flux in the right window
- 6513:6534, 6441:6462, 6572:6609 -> 2.61 angstrom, 4.12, 4.23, 5.49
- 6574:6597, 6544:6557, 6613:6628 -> -2.49 angstrom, 7.03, 6.23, 4.16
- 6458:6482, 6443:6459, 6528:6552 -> 0.94 angstrom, 4.14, 4.09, 4.67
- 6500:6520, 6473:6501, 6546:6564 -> 6.55 angstrom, 4.21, 4.45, 11.6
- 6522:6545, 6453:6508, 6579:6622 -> 1.68 angstrom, 4.23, 4.21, 4.94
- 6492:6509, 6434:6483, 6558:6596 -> 4.82 angstrom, 4.05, 4.37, 9.83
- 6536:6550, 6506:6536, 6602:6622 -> -2.13 angstrom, 4.26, 4.83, 3.98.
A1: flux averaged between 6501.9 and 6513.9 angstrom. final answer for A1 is 4.46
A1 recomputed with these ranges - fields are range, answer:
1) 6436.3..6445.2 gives 3.73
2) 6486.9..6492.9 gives 4.26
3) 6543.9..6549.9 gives 5.46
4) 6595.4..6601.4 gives 4.05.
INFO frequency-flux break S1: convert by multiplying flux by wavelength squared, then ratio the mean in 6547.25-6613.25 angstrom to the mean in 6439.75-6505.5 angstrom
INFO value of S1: 1.98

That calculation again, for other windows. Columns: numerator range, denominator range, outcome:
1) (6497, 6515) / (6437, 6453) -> 1.15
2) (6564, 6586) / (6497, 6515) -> 2.16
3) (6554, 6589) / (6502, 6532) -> 2.58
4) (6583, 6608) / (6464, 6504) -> 1.23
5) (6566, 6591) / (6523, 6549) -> 1.84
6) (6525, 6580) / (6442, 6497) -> 2.05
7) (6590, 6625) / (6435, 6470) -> 1.06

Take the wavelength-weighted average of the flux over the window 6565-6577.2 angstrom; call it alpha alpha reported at 9.73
